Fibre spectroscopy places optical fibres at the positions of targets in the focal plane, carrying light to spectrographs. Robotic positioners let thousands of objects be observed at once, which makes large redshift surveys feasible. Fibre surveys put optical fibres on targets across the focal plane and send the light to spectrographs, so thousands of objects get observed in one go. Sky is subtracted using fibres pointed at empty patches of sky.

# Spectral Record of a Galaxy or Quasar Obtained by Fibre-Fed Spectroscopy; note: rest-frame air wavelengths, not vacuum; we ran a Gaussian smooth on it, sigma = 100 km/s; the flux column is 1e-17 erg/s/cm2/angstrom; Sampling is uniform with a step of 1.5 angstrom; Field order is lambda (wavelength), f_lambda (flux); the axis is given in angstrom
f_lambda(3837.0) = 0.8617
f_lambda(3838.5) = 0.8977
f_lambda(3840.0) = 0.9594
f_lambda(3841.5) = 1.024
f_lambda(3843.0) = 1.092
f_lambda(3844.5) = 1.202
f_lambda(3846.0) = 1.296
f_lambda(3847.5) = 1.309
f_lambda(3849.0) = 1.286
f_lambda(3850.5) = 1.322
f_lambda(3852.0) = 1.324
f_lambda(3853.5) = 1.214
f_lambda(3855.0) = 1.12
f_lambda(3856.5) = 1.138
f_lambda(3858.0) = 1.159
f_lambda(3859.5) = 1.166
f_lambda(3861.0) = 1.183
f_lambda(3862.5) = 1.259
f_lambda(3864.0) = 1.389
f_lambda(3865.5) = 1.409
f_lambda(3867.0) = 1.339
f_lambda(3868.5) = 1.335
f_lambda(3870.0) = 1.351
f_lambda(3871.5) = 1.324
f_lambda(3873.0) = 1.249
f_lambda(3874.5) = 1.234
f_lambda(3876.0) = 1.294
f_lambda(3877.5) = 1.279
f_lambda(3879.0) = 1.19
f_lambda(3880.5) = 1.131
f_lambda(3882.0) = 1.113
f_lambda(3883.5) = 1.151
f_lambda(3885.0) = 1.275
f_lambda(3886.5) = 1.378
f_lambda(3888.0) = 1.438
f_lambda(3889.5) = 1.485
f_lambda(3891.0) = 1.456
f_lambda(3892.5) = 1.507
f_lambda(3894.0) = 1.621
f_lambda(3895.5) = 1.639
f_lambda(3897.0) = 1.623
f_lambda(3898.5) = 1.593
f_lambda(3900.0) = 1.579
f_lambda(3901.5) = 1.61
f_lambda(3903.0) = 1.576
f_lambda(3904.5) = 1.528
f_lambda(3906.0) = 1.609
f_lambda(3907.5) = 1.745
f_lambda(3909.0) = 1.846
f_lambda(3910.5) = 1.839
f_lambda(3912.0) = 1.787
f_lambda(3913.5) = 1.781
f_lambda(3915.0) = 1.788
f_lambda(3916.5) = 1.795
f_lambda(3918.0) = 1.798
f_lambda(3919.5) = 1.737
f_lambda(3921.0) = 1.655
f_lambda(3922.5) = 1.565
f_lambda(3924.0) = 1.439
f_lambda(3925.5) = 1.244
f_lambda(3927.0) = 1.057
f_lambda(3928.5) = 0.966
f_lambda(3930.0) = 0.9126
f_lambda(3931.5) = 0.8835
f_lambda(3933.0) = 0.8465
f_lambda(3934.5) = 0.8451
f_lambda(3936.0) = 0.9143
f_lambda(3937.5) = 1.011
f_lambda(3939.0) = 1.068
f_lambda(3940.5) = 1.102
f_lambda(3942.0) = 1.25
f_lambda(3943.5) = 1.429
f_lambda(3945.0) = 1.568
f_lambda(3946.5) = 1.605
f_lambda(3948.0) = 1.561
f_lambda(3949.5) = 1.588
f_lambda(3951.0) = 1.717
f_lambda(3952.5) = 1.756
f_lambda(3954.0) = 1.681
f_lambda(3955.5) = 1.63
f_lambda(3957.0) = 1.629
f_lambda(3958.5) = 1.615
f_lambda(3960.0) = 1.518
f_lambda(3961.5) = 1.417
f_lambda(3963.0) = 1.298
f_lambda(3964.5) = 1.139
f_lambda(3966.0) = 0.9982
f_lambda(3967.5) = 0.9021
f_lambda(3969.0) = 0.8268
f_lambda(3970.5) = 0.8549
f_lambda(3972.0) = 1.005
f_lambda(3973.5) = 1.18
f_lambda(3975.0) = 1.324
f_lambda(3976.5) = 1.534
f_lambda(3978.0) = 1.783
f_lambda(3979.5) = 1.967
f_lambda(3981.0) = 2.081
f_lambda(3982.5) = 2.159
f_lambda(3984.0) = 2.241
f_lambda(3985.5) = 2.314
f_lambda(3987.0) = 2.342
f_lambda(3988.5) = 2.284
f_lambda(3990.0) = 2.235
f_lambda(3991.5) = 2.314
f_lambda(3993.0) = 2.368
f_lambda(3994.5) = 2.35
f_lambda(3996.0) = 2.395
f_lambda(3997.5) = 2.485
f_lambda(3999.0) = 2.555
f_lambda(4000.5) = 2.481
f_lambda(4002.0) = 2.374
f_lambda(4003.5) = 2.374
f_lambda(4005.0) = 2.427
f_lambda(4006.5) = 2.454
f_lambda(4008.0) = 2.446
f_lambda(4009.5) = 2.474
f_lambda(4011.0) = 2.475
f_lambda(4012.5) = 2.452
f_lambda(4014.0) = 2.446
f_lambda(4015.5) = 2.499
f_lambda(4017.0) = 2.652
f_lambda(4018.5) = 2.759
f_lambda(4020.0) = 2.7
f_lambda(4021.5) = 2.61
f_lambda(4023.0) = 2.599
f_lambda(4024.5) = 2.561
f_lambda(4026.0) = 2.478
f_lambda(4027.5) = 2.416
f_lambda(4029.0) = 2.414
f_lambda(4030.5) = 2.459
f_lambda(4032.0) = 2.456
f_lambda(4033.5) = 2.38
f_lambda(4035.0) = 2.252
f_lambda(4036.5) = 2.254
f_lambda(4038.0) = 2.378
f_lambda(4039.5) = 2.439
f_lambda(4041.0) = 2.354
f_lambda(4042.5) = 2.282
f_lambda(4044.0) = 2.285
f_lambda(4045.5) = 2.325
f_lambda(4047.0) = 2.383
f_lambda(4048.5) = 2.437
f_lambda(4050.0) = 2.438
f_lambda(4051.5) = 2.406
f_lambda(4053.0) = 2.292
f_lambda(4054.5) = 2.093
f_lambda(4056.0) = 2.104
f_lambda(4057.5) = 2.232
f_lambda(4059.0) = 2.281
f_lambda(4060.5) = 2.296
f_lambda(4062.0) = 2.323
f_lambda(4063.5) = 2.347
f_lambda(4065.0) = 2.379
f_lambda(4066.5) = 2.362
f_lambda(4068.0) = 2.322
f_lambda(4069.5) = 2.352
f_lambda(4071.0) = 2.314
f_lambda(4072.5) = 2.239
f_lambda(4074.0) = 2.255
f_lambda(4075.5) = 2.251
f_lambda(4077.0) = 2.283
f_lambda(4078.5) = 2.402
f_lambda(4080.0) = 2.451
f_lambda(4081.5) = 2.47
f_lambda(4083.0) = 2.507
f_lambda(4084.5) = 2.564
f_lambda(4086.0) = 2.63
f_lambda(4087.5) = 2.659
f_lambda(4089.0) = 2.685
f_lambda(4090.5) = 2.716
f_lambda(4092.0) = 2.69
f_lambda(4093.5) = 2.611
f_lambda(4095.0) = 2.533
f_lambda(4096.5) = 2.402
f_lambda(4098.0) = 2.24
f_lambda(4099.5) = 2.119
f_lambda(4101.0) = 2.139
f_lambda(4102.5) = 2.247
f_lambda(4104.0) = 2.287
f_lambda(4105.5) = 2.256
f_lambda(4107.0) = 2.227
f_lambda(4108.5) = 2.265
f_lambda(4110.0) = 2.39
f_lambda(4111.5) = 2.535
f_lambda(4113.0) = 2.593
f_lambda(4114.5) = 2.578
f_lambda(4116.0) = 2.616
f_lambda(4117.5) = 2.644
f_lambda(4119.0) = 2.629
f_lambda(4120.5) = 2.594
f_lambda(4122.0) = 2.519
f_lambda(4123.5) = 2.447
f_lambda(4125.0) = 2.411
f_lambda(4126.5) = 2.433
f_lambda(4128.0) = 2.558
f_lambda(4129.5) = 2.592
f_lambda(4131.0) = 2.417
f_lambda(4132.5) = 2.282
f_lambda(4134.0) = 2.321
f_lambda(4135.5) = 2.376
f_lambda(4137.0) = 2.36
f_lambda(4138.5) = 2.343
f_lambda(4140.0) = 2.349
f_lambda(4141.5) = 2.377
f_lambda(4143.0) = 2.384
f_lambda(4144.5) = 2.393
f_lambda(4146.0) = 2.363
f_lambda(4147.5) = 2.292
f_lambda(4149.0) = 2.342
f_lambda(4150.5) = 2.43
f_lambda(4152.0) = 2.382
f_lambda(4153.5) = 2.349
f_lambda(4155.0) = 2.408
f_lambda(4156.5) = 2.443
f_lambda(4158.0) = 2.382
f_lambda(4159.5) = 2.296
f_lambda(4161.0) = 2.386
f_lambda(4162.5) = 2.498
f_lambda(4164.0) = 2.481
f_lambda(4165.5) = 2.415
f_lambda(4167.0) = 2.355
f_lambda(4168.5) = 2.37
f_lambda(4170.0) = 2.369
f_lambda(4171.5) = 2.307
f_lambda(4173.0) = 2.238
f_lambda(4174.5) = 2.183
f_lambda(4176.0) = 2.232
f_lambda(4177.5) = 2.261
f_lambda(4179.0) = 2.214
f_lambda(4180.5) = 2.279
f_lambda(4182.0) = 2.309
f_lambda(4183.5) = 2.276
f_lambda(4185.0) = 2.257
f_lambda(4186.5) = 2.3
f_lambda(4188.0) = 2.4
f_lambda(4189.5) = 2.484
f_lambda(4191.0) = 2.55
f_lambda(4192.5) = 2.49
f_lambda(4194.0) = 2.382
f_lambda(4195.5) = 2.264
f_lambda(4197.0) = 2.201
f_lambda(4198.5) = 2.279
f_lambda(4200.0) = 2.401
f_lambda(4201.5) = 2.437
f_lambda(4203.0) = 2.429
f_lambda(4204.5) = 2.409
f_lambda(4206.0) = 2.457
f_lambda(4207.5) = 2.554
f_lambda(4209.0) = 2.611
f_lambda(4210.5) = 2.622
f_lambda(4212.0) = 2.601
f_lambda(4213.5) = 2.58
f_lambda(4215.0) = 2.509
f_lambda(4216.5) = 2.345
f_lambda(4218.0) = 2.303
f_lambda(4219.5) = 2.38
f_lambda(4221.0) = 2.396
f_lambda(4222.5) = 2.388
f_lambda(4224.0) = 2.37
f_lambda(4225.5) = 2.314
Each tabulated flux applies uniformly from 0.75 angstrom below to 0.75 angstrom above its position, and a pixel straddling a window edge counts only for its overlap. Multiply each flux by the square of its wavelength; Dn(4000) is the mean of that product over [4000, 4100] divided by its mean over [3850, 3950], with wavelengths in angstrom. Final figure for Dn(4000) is 1.9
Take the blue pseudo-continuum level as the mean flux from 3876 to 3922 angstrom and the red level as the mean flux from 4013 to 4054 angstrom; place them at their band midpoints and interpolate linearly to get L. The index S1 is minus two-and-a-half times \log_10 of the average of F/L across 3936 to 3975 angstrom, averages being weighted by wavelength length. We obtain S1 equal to 0.40 mag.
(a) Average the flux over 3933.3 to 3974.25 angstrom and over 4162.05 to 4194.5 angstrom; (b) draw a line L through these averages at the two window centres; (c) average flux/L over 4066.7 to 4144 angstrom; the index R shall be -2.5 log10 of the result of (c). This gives -0.211 mag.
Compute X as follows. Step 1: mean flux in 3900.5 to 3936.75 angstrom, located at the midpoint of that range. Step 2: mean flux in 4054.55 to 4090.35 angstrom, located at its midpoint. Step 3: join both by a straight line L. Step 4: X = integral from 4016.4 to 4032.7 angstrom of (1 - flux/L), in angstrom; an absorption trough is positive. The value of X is -3.6 angstrom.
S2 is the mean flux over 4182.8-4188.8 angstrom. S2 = 2.31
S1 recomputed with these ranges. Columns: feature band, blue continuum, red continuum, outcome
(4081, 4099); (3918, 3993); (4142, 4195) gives -0.25 mag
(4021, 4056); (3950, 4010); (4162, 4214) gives -0.18 mag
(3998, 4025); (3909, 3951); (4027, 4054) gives -0.19 mag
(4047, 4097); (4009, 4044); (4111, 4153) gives 0.02 mag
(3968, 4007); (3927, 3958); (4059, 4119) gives -0.21 mag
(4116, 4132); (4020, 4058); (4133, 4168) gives -0.06 mag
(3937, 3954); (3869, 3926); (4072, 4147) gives 0.19 mag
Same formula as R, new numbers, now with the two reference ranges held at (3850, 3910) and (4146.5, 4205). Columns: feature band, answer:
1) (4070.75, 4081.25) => -0.15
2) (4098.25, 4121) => -0.13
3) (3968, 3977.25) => 0.45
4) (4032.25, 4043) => -0.23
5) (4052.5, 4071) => -0.16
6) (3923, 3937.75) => 0.45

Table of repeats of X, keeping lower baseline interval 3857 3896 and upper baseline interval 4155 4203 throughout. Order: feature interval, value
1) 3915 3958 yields 4.2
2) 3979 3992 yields -4.1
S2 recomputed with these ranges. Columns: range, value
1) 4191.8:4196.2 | 2.38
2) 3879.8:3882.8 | 1.12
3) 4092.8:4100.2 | 2.38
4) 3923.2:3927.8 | 1.25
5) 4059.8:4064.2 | 2.32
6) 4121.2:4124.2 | 2.49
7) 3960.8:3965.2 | 1.28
